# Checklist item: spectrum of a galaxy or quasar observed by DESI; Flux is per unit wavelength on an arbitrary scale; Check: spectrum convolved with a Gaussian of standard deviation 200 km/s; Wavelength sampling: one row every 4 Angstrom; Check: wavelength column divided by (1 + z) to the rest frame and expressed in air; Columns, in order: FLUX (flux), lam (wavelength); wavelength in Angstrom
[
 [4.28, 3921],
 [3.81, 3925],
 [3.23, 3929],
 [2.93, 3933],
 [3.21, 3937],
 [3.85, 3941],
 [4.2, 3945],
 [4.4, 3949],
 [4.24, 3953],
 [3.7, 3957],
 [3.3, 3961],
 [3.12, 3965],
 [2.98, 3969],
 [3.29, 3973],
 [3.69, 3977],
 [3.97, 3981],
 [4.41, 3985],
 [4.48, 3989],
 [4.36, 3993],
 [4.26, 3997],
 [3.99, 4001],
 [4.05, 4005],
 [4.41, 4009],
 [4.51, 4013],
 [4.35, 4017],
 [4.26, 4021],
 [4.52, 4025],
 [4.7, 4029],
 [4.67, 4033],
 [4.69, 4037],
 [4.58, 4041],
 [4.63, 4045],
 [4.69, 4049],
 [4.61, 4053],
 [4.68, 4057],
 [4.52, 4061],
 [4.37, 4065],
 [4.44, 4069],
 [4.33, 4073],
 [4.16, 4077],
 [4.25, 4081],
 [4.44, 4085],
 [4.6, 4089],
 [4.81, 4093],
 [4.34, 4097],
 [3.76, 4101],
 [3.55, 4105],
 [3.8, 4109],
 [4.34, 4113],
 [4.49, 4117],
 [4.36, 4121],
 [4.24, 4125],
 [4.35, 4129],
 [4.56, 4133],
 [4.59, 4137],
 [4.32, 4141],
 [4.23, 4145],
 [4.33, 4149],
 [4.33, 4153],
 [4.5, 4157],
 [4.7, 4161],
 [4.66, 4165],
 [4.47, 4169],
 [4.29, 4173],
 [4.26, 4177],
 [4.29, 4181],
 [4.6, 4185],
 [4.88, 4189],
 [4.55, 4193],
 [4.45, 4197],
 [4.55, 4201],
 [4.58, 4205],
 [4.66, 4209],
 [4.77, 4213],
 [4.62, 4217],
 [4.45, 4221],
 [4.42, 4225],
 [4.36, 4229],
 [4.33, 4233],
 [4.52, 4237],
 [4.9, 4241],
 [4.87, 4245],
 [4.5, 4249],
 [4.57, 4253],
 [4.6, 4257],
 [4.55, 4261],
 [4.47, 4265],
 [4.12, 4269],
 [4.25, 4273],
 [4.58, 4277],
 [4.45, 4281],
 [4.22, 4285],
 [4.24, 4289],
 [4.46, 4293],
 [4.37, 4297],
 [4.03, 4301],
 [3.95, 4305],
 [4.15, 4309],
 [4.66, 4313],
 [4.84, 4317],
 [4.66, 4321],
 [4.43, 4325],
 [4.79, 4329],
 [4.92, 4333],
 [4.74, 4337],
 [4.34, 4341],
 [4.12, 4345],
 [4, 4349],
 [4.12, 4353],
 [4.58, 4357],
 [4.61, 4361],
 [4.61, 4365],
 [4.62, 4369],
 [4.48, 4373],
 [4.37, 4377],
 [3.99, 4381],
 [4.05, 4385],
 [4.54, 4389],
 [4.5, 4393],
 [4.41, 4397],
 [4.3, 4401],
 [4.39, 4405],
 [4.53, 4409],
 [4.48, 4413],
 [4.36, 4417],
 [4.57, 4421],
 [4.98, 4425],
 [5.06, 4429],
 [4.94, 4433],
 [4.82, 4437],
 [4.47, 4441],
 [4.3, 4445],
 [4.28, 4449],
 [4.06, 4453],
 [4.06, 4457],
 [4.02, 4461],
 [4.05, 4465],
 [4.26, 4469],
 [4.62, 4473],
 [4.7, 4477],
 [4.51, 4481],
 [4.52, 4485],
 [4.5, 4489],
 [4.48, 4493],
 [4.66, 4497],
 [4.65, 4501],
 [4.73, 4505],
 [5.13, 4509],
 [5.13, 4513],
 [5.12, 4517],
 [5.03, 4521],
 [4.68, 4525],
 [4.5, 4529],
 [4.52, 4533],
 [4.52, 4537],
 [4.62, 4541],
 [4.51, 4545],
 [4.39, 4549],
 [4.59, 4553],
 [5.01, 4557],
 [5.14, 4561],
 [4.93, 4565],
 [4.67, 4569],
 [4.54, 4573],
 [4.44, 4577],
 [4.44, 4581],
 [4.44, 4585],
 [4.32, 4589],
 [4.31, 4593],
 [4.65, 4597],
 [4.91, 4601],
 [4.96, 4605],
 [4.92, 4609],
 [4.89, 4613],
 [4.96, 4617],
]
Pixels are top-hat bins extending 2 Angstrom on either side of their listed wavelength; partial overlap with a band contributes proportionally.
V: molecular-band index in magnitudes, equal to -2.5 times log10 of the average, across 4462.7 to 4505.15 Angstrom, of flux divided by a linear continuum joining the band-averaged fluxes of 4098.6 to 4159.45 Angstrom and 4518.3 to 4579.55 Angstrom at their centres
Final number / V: 0.03 mag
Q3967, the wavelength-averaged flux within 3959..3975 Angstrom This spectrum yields 3.17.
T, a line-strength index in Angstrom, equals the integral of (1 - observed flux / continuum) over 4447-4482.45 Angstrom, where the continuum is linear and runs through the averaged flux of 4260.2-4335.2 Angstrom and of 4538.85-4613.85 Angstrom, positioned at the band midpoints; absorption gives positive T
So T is 2.2 Angstrom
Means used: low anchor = 4.43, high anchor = 4.66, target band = 4.28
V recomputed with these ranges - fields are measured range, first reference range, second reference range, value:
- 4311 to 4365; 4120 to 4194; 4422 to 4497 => -0.014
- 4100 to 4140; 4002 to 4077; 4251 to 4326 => 0.060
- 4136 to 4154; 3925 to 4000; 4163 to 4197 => 0.007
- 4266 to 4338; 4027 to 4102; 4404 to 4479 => 0.012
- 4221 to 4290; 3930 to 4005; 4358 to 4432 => -0.050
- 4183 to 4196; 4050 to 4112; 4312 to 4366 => -0.061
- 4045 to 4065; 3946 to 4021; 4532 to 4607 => -0.135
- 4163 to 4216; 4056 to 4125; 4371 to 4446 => -0.043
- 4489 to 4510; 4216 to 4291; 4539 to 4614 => -0.016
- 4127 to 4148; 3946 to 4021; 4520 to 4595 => -0.065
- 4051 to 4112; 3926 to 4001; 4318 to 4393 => -0.090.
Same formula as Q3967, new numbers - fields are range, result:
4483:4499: 4.54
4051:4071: 4.52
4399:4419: 4.41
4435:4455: 4.39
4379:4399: 4.3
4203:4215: 4.67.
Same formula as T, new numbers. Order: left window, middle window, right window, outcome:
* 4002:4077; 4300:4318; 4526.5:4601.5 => 0.9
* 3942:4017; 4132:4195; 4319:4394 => -4.0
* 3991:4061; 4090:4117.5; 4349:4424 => 1.9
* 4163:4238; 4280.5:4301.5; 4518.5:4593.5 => 1.1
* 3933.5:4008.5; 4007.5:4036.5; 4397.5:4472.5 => -4.3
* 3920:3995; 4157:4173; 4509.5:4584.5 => -1.8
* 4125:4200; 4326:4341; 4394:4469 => -0.9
